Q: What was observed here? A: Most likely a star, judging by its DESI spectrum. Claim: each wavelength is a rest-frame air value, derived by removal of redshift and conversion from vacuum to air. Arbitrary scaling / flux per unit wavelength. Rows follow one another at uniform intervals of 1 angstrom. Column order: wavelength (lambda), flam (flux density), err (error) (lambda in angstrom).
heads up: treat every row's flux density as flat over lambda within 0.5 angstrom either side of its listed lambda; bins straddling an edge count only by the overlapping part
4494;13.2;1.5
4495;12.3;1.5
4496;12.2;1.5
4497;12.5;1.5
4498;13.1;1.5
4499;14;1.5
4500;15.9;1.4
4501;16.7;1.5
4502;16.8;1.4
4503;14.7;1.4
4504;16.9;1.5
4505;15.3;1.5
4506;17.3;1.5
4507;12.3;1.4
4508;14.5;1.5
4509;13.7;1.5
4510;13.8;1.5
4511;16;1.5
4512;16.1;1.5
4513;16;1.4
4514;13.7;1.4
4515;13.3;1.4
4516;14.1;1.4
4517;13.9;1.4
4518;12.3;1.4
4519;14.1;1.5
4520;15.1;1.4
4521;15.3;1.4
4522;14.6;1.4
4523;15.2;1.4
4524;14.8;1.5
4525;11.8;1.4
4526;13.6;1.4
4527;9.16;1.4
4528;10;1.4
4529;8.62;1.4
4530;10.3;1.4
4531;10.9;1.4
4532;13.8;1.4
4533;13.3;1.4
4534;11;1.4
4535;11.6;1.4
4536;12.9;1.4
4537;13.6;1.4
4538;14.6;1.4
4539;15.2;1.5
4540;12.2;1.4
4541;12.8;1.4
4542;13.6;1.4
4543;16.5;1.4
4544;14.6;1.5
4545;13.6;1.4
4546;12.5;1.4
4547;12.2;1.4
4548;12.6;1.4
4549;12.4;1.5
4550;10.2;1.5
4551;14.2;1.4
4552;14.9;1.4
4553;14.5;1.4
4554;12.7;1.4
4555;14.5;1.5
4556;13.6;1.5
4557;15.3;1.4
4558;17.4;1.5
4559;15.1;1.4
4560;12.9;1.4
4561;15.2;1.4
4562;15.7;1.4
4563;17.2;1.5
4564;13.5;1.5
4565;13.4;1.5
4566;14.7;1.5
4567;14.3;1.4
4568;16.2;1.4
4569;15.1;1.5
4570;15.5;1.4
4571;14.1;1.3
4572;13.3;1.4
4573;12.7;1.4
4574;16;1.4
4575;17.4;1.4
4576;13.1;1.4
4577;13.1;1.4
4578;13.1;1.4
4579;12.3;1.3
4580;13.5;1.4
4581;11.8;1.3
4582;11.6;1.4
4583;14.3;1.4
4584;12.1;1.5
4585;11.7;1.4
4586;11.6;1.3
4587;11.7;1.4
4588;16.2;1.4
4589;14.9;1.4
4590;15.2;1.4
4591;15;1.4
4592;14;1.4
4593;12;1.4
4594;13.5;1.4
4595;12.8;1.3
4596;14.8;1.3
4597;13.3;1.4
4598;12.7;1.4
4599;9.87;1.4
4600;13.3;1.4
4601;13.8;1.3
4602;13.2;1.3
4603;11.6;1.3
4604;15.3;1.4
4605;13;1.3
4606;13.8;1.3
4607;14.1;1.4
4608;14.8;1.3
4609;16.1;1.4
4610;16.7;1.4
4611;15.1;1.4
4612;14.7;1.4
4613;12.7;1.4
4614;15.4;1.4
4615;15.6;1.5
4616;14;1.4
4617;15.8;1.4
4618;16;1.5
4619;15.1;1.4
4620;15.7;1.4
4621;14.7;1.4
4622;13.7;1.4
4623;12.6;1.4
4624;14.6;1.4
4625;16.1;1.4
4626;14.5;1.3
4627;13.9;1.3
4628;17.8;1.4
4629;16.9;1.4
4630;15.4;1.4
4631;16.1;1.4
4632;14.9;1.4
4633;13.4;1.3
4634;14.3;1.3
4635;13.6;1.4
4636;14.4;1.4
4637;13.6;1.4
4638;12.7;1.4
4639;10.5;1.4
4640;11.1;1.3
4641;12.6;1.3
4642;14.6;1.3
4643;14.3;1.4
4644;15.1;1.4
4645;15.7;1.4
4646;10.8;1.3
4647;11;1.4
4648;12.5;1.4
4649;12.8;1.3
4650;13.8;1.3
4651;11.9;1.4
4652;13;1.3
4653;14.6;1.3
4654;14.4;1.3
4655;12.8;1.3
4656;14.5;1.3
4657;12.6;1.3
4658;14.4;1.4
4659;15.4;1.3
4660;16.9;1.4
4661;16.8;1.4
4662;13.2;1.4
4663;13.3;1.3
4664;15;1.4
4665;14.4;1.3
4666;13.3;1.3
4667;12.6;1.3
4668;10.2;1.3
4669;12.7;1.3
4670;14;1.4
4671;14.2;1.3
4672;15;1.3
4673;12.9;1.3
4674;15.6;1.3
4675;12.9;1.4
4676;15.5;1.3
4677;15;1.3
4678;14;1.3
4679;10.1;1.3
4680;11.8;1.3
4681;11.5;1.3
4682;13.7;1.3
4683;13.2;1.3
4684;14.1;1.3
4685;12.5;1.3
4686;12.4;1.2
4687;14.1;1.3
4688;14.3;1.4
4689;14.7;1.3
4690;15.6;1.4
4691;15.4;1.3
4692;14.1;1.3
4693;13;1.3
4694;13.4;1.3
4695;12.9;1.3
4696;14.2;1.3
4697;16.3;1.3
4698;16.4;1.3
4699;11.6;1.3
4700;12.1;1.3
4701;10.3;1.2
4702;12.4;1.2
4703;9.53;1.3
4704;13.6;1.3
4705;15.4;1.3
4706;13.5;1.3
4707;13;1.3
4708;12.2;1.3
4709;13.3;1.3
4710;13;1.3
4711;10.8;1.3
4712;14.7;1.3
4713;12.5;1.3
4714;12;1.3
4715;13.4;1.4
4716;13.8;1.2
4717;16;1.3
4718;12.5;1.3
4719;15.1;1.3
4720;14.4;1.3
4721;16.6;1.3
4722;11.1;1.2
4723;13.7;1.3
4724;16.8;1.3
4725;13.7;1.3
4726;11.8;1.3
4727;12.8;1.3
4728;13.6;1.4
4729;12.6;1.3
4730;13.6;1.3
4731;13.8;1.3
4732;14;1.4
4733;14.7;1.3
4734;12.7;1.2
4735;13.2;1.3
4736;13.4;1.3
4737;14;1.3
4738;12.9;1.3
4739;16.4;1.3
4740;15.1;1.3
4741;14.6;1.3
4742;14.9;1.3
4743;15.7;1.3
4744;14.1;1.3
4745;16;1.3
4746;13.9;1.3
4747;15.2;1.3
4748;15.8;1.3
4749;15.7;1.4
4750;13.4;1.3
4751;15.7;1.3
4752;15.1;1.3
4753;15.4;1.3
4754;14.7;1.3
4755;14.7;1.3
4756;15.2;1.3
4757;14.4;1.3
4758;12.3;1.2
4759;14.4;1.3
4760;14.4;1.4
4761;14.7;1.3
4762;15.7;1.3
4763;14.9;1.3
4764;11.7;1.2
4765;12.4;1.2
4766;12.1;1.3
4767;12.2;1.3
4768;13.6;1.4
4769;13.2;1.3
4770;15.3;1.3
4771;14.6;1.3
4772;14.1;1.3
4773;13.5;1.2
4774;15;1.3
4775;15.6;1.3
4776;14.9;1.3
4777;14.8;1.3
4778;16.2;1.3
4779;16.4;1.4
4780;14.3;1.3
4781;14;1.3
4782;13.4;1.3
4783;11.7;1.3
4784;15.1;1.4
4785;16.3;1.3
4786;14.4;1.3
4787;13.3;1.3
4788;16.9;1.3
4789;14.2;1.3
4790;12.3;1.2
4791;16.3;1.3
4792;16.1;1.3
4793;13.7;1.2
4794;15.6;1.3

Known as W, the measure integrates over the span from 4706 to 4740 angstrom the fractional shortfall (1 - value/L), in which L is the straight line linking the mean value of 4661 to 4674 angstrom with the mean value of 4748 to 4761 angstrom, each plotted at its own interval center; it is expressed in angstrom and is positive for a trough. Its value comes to 1.6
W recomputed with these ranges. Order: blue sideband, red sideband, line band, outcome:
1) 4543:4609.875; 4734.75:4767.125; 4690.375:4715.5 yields 1.90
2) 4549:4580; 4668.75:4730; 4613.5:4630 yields -1.39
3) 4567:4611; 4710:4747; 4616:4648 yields -0.95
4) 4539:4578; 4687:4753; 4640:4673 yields 0.84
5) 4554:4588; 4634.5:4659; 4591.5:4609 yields 0.48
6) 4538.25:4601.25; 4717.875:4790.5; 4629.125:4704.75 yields 2.45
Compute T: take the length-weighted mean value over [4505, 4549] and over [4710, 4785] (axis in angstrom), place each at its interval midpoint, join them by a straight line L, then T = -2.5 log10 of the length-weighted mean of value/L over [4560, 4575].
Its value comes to -0.10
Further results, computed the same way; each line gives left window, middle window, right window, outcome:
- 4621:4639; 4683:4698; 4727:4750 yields 0.02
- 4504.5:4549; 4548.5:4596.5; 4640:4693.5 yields -0.04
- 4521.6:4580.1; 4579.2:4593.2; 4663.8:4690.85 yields 0.03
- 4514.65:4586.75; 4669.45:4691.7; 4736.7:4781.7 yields 0.03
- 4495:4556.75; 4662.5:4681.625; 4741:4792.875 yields 0.06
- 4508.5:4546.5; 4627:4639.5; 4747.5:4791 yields -0.05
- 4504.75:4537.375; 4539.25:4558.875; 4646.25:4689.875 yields -0.03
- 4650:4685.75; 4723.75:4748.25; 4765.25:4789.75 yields -0.01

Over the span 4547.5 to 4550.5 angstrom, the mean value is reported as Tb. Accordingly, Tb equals 11.7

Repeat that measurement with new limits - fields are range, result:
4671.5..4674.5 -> 14.5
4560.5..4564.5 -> 15.4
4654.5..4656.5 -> 13.7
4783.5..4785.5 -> 15.7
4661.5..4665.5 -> 14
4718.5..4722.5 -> 14.3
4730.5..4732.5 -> 13.9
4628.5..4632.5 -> 15.8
